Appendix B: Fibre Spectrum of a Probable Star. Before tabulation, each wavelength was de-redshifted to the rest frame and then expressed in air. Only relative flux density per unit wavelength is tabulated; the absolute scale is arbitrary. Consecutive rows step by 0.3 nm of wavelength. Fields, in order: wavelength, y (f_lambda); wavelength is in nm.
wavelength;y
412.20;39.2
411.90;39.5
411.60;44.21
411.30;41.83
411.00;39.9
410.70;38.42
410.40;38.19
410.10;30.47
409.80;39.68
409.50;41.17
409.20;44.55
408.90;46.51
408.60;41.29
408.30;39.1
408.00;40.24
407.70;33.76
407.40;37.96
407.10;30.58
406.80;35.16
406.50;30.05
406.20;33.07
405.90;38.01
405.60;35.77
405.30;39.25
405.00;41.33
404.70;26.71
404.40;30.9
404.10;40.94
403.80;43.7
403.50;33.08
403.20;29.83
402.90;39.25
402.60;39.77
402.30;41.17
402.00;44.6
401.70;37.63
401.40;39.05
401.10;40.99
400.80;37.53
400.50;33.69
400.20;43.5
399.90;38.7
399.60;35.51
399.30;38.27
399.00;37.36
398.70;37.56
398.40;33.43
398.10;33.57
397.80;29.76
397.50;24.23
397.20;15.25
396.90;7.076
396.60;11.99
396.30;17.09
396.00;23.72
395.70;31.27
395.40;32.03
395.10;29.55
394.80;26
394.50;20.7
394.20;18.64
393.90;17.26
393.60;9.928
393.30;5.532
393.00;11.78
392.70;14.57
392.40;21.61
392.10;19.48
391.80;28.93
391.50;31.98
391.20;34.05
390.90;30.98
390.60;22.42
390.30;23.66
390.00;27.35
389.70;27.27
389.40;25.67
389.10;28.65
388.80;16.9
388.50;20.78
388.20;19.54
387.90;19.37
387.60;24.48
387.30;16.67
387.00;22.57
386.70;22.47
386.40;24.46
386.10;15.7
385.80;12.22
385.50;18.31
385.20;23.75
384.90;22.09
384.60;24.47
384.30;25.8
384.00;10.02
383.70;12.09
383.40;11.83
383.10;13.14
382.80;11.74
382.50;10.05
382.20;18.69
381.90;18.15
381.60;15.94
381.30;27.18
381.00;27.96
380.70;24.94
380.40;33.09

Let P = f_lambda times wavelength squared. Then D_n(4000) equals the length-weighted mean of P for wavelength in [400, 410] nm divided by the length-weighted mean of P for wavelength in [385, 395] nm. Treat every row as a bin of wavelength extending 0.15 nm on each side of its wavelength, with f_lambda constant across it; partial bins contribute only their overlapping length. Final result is 1.91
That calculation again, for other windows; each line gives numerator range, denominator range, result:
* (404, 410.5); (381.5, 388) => 2.31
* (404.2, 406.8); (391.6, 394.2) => 2.22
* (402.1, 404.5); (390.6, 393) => 1.61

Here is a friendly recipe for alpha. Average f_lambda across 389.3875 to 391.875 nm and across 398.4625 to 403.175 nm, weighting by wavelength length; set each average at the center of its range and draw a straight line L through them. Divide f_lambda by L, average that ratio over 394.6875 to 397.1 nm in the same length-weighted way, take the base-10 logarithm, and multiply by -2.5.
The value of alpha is 0.44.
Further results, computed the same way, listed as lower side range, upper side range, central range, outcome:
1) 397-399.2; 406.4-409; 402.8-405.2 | -0.044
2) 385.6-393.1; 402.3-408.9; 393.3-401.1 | 0.098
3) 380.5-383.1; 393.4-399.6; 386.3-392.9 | -0.071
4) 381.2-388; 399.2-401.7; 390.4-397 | 0.345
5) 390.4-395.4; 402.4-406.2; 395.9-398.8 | 0.201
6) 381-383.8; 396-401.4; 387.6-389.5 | -0.019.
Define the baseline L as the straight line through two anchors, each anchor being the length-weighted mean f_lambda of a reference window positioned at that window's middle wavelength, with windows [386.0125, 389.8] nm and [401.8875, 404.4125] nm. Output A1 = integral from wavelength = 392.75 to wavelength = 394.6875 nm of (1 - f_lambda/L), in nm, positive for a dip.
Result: 0.97 nm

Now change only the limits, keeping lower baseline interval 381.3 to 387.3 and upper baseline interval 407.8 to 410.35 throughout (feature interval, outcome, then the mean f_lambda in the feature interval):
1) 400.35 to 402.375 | -0.363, 39.2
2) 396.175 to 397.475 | 0.681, 13.9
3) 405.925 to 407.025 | 0.134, 33.2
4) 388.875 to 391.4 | -0.461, 27.3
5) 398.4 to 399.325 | -0.180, 37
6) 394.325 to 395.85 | -0.010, 27.8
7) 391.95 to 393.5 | 0.663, 14.4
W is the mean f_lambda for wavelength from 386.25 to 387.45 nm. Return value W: 21.5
